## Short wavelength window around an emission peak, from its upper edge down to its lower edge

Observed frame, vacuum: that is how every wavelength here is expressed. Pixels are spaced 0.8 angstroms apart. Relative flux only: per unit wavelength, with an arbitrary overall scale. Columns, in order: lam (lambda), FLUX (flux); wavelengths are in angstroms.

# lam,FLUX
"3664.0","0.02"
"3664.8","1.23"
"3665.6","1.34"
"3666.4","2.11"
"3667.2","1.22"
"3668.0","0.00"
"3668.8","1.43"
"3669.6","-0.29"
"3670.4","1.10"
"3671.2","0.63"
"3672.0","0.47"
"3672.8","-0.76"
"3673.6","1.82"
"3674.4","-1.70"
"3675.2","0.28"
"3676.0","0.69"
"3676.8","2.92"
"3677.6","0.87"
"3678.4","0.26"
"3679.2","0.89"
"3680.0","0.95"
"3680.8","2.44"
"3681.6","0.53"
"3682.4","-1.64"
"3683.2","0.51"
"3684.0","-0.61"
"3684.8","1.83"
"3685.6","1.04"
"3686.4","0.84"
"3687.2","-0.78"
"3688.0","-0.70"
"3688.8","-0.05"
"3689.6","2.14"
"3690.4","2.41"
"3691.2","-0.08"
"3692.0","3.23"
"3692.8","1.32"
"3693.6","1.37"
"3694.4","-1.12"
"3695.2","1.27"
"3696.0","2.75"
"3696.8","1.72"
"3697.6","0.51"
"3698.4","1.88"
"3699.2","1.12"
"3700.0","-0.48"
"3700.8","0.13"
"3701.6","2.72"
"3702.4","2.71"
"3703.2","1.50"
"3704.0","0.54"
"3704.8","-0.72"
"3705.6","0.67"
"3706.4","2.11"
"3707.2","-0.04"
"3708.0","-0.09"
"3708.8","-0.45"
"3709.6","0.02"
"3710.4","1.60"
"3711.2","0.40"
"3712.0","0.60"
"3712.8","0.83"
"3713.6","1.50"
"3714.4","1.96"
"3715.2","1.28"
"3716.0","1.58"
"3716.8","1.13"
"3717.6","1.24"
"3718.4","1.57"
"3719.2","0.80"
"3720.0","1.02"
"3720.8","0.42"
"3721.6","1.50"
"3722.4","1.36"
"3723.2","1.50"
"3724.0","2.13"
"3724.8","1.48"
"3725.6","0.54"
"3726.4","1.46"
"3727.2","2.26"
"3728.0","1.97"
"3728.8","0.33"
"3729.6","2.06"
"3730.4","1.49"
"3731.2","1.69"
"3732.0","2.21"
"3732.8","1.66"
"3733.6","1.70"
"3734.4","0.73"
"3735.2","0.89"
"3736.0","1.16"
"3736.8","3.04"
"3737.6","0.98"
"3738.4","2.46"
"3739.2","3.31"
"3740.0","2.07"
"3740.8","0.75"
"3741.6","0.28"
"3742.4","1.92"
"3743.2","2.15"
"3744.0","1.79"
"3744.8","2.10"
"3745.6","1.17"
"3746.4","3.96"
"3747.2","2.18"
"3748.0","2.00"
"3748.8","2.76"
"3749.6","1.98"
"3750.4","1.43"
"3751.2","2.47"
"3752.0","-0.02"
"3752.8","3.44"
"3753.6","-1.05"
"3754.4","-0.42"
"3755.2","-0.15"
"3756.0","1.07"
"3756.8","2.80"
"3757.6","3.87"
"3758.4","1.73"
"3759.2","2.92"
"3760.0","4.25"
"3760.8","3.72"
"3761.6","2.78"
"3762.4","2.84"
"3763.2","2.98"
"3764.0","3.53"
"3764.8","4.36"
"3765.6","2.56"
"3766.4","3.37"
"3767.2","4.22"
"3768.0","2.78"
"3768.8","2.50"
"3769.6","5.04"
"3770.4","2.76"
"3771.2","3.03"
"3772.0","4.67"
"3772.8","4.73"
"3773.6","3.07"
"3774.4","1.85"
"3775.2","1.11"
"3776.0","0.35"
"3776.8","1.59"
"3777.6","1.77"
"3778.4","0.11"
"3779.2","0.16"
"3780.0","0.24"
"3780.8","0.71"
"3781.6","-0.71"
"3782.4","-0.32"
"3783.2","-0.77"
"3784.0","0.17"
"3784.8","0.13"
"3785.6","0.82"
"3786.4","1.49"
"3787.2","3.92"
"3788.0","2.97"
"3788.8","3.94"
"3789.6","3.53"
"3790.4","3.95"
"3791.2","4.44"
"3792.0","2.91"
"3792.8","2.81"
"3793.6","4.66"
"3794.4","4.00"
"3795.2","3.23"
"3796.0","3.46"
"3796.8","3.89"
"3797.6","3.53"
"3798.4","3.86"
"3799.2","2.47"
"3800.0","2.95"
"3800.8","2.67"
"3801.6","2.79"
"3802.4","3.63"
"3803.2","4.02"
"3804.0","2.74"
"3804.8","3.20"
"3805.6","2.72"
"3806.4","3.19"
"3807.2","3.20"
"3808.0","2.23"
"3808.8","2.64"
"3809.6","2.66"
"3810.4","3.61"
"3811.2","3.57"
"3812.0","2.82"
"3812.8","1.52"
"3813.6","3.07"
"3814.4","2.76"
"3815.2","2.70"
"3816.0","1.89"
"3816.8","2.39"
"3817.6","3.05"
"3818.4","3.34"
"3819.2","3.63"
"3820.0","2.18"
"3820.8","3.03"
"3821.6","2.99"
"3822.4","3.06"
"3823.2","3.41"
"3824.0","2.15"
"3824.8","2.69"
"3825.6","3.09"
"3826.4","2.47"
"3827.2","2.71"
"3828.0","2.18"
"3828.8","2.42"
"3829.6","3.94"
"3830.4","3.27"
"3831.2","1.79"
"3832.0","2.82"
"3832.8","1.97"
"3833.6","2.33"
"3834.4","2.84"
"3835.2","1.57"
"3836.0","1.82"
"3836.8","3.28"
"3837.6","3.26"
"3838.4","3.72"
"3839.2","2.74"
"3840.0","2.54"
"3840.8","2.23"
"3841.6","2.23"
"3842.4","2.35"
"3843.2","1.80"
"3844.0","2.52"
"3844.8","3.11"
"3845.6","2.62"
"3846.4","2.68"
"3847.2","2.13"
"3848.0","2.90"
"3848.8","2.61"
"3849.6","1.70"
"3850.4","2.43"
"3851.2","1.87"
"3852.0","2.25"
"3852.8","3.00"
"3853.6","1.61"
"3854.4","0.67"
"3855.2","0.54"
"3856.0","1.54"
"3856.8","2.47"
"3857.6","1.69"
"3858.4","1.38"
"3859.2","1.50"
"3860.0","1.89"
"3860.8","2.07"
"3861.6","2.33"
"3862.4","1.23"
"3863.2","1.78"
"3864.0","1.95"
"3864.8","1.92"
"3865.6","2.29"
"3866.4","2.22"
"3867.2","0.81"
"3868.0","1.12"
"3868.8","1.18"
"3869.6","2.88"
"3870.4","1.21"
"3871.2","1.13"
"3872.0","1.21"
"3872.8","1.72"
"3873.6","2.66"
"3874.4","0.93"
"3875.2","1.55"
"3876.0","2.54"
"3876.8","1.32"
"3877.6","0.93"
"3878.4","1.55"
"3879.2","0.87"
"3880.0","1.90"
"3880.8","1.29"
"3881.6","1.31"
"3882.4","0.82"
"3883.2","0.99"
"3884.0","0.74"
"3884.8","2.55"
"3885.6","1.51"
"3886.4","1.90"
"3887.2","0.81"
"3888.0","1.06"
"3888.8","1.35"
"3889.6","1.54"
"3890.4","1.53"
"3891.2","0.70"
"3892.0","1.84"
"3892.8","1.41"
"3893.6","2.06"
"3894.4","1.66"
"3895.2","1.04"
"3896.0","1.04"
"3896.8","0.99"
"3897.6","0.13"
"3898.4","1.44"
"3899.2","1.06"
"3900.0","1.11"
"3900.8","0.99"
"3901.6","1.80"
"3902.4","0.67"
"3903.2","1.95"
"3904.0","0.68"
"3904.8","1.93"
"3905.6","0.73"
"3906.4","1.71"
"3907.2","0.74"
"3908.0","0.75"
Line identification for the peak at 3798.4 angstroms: Ly-alpha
